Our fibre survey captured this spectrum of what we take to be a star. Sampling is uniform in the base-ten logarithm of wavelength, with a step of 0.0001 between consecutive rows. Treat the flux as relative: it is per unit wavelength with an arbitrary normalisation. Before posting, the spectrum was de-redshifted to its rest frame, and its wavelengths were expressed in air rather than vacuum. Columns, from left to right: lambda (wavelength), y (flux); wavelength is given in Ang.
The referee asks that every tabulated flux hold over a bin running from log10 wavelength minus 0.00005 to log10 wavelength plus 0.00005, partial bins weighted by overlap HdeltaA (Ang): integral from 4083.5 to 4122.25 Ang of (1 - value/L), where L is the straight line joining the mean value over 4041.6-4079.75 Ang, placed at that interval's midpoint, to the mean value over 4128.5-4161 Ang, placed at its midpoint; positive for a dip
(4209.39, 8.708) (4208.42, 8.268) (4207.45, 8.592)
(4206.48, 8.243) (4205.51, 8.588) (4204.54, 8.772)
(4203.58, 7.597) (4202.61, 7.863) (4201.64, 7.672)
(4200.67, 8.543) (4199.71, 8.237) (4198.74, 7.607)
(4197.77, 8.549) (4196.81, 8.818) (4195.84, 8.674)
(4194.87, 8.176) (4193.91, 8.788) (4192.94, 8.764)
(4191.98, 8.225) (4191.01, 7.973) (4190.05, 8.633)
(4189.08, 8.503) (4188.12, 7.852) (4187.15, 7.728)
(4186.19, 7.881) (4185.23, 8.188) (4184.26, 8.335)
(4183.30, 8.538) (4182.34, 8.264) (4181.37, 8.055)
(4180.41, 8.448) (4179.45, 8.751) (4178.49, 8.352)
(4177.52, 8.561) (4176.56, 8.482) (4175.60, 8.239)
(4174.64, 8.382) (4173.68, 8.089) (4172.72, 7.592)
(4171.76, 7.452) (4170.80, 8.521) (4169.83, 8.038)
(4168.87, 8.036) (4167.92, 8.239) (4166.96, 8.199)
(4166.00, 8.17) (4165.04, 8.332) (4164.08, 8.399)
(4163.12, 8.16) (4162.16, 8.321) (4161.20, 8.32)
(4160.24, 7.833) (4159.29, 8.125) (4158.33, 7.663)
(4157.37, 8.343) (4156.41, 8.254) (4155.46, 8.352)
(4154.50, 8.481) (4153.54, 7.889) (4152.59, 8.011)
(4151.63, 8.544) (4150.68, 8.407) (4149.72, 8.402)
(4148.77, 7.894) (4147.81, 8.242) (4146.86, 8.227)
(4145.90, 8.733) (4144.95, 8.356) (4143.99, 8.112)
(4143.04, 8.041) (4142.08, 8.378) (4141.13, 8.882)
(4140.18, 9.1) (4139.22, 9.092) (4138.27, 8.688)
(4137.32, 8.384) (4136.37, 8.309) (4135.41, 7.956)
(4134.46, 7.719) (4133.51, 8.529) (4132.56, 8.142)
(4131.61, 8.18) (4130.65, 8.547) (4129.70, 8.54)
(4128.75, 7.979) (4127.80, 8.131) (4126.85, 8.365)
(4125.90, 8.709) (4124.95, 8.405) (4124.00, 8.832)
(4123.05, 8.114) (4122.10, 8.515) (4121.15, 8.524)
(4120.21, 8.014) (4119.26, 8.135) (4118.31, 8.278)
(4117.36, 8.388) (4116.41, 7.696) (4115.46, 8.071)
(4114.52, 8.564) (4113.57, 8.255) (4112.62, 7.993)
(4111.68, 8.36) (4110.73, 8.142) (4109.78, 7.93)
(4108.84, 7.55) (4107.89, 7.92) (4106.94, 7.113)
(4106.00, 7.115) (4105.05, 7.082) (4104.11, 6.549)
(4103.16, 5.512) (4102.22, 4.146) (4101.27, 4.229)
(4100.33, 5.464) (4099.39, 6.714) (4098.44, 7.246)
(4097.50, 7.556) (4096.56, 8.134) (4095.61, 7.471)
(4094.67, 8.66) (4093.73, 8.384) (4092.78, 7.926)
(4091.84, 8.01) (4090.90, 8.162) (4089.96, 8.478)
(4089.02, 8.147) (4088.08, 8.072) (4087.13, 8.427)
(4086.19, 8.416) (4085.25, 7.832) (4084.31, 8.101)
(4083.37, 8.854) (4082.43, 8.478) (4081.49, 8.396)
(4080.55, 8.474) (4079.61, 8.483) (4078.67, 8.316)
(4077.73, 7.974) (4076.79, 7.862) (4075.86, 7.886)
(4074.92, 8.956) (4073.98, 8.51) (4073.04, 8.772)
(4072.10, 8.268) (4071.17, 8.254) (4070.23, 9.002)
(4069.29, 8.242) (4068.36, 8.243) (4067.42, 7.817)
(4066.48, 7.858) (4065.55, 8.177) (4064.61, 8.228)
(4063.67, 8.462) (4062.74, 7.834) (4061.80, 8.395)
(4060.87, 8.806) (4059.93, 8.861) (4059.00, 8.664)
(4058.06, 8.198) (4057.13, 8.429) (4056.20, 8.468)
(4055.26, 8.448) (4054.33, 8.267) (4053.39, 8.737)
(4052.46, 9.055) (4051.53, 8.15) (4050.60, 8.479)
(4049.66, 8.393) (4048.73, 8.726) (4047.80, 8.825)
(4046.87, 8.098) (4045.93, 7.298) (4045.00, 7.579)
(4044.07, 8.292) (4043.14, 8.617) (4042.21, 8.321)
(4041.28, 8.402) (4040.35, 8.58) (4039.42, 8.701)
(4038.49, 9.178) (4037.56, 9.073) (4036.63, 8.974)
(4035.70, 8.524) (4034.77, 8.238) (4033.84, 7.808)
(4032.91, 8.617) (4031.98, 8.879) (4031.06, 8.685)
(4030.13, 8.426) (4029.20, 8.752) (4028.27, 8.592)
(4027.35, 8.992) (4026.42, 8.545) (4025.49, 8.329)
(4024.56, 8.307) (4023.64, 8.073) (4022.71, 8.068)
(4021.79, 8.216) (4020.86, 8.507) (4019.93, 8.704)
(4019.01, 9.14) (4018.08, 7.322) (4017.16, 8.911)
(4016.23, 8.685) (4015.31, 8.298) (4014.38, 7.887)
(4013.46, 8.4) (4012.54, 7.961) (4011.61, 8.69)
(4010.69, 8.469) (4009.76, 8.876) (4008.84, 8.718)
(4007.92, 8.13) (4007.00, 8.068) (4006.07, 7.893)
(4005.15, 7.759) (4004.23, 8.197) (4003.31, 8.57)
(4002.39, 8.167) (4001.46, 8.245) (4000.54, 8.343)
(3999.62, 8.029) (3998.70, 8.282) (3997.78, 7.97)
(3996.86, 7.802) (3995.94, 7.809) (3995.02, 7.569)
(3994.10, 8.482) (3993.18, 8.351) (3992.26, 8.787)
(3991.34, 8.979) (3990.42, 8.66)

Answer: 3.2 Ang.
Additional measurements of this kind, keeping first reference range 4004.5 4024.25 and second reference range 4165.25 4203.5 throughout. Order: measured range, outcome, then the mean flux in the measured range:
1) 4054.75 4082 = -0.19 Ang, 8.36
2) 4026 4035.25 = -0.26 Ang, 8.55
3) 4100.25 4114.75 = 2.21 Ang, 7.01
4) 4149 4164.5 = 0.07 Ang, 8.21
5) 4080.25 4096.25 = 0.07 Ang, 8.25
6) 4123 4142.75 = -0.40 Ang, 8.43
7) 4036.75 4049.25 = -0.22 Ang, 8.45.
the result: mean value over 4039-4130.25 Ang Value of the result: 8.07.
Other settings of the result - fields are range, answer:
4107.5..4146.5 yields 8.31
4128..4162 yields 8.3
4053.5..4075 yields 8.39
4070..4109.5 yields 7.73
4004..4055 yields 8.43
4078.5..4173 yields 8.03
